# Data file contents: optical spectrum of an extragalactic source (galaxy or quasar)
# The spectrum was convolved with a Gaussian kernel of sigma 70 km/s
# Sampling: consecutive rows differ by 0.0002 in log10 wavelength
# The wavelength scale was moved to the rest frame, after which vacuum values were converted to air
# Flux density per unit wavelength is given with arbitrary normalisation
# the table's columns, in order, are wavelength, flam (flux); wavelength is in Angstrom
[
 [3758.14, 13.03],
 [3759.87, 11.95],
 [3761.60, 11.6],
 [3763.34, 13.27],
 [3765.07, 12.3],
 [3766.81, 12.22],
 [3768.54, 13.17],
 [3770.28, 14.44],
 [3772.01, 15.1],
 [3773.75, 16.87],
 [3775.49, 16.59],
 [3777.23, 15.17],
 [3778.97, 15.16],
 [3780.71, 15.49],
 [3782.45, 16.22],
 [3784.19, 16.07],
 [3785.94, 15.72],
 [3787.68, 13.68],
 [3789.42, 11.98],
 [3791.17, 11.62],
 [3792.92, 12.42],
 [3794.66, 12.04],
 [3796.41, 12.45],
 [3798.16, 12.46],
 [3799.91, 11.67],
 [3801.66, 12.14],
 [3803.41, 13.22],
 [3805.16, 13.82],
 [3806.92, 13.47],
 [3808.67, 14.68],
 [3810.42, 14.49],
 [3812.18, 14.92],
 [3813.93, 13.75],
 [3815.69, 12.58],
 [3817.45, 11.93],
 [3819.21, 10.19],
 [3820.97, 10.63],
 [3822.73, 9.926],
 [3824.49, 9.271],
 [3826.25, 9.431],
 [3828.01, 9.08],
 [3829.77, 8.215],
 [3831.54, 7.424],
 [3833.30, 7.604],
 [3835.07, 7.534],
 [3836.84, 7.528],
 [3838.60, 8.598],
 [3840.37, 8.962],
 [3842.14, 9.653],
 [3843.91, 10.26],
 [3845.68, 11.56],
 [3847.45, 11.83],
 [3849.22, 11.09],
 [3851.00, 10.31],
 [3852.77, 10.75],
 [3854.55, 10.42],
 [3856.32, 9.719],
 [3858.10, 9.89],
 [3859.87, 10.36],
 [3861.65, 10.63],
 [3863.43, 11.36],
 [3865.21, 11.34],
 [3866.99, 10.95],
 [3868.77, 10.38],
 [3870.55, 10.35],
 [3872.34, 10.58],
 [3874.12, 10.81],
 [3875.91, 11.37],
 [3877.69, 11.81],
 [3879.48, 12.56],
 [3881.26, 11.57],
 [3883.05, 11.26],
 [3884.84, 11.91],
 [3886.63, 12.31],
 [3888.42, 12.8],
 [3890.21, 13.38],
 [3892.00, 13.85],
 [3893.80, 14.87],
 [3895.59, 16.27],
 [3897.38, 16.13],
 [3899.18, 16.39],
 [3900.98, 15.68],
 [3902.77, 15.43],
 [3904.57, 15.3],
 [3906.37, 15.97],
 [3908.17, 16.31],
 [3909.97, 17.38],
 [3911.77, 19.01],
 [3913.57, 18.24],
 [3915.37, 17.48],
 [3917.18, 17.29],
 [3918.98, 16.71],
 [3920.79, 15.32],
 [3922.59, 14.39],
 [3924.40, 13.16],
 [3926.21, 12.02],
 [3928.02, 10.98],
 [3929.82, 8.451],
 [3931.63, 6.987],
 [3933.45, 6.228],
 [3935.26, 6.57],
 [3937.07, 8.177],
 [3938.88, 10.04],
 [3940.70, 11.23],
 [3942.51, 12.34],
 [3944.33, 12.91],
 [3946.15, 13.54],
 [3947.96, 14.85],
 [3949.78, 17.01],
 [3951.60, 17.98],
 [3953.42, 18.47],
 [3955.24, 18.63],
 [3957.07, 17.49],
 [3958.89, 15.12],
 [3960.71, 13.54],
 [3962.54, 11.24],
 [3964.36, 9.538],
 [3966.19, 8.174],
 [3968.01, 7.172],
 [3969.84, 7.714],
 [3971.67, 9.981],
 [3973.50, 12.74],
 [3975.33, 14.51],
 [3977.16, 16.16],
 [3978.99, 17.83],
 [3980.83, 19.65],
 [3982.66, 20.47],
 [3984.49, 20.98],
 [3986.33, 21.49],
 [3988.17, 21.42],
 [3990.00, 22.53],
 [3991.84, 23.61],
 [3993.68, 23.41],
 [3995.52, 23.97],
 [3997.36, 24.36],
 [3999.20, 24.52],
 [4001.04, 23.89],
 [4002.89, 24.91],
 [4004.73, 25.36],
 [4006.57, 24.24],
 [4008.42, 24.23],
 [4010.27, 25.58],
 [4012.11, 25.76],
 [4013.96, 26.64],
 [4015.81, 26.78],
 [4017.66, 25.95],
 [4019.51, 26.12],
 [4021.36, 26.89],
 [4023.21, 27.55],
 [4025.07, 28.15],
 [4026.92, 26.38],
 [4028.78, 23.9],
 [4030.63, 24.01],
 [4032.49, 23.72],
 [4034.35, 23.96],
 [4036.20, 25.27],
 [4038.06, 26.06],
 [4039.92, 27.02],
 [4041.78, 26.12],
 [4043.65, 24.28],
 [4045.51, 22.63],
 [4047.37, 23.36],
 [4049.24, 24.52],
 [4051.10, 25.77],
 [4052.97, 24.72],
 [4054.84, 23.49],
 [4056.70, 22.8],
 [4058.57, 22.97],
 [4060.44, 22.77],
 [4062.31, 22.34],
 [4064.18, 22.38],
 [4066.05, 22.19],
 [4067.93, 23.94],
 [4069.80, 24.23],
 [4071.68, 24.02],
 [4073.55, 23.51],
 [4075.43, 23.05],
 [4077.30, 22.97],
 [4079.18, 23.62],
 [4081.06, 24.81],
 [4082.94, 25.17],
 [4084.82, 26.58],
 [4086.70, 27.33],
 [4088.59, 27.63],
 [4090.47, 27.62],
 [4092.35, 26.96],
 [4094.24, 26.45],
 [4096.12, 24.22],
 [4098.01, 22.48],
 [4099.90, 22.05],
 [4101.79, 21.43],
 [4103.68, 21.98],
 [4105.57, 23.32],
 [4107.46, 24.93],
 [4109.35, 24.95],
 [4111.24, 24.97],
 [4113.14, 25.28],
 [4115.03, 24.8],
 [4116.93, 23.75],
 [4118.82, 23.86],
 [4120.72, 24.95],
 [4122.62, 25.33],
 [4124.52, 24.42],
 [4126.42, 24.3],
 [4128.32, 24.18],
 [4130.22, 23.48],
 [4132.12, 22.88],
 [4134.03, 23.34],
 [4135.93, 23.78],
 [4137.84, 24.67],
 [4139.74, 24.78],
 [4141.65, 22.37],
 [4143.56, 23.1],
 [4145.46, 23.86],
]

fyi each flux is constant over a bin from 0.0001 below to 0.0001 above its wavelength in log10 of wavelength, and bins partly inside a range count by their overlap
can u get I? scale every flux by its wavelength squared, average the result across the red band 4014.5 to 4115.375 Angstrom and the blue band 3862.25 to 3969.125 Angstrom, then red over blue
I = 2.01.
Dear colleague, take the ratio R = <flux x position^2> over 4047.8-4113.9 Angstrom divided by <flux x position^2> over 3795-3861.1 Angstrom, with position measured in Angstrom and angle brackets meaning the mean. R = 2.54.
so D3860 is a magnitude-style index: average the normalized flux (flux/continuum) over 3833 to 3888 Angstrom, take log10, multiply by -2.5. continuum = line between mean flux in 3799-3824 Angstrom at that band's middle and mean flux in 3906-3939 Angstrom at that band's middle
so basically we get 0.22 mag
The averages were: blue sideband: 12.6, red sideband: 13.2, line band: 10.5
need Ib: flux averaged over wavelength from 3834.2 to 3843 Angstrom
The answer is 8.45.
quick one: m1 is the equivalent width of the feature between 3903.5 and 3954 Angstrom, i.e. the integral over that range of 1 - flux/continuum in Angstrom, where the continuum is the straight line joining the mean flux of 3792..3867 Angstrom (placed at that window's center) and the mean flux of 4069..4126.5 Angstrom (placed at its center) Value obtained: 6.9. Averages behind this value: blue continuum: 10.9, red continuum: 24.6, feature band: 13.7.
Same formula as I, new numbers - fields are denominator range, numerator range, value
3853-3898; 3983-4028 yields 2.23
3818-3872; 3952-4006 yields 1.95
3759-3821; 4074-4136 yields 2.12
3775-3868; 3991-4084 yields 2.36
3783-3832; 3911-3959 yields 1.20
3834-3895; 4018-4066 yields 2.45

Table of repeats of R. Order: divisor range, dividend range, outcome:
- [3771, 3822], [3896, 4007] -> 1.27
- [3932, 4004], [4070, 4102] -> 1.64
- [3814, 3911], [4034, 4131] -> 2.34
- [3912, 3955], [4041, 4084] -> 1.91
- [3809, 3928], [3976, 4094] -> 2.14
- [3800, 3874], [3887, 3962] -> 1.38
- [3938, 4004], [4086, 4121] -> 1.56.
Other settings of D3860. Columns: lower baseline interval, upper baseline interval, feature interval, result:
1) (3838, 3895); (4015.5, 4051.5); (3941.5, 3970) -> 0.34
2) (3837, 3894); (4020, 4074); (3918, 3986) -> 0.30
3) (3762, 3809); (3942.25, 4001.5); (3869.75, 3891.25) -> 0.29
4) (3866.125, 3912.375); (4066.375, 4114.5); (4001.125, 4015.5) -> -0.25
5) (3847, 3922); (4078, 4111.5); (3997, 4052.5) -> -0.20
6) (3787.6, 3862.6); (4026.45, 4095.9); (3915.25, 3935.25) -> 0.34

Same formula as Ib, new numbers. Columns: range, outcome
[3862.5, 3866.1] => 11.3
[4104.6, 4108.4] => 24.1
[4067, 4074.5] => 23.9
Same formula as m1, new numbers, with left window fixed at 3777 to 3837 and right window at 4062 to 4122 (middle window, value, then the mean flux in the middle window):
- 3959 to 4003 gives 4.99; 17.5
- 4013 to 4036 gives -4.71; 25.8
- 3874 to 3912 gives 4.01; 14.2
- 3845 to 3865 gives 4.86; 10.7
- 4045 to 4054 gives -0.70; 24.3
